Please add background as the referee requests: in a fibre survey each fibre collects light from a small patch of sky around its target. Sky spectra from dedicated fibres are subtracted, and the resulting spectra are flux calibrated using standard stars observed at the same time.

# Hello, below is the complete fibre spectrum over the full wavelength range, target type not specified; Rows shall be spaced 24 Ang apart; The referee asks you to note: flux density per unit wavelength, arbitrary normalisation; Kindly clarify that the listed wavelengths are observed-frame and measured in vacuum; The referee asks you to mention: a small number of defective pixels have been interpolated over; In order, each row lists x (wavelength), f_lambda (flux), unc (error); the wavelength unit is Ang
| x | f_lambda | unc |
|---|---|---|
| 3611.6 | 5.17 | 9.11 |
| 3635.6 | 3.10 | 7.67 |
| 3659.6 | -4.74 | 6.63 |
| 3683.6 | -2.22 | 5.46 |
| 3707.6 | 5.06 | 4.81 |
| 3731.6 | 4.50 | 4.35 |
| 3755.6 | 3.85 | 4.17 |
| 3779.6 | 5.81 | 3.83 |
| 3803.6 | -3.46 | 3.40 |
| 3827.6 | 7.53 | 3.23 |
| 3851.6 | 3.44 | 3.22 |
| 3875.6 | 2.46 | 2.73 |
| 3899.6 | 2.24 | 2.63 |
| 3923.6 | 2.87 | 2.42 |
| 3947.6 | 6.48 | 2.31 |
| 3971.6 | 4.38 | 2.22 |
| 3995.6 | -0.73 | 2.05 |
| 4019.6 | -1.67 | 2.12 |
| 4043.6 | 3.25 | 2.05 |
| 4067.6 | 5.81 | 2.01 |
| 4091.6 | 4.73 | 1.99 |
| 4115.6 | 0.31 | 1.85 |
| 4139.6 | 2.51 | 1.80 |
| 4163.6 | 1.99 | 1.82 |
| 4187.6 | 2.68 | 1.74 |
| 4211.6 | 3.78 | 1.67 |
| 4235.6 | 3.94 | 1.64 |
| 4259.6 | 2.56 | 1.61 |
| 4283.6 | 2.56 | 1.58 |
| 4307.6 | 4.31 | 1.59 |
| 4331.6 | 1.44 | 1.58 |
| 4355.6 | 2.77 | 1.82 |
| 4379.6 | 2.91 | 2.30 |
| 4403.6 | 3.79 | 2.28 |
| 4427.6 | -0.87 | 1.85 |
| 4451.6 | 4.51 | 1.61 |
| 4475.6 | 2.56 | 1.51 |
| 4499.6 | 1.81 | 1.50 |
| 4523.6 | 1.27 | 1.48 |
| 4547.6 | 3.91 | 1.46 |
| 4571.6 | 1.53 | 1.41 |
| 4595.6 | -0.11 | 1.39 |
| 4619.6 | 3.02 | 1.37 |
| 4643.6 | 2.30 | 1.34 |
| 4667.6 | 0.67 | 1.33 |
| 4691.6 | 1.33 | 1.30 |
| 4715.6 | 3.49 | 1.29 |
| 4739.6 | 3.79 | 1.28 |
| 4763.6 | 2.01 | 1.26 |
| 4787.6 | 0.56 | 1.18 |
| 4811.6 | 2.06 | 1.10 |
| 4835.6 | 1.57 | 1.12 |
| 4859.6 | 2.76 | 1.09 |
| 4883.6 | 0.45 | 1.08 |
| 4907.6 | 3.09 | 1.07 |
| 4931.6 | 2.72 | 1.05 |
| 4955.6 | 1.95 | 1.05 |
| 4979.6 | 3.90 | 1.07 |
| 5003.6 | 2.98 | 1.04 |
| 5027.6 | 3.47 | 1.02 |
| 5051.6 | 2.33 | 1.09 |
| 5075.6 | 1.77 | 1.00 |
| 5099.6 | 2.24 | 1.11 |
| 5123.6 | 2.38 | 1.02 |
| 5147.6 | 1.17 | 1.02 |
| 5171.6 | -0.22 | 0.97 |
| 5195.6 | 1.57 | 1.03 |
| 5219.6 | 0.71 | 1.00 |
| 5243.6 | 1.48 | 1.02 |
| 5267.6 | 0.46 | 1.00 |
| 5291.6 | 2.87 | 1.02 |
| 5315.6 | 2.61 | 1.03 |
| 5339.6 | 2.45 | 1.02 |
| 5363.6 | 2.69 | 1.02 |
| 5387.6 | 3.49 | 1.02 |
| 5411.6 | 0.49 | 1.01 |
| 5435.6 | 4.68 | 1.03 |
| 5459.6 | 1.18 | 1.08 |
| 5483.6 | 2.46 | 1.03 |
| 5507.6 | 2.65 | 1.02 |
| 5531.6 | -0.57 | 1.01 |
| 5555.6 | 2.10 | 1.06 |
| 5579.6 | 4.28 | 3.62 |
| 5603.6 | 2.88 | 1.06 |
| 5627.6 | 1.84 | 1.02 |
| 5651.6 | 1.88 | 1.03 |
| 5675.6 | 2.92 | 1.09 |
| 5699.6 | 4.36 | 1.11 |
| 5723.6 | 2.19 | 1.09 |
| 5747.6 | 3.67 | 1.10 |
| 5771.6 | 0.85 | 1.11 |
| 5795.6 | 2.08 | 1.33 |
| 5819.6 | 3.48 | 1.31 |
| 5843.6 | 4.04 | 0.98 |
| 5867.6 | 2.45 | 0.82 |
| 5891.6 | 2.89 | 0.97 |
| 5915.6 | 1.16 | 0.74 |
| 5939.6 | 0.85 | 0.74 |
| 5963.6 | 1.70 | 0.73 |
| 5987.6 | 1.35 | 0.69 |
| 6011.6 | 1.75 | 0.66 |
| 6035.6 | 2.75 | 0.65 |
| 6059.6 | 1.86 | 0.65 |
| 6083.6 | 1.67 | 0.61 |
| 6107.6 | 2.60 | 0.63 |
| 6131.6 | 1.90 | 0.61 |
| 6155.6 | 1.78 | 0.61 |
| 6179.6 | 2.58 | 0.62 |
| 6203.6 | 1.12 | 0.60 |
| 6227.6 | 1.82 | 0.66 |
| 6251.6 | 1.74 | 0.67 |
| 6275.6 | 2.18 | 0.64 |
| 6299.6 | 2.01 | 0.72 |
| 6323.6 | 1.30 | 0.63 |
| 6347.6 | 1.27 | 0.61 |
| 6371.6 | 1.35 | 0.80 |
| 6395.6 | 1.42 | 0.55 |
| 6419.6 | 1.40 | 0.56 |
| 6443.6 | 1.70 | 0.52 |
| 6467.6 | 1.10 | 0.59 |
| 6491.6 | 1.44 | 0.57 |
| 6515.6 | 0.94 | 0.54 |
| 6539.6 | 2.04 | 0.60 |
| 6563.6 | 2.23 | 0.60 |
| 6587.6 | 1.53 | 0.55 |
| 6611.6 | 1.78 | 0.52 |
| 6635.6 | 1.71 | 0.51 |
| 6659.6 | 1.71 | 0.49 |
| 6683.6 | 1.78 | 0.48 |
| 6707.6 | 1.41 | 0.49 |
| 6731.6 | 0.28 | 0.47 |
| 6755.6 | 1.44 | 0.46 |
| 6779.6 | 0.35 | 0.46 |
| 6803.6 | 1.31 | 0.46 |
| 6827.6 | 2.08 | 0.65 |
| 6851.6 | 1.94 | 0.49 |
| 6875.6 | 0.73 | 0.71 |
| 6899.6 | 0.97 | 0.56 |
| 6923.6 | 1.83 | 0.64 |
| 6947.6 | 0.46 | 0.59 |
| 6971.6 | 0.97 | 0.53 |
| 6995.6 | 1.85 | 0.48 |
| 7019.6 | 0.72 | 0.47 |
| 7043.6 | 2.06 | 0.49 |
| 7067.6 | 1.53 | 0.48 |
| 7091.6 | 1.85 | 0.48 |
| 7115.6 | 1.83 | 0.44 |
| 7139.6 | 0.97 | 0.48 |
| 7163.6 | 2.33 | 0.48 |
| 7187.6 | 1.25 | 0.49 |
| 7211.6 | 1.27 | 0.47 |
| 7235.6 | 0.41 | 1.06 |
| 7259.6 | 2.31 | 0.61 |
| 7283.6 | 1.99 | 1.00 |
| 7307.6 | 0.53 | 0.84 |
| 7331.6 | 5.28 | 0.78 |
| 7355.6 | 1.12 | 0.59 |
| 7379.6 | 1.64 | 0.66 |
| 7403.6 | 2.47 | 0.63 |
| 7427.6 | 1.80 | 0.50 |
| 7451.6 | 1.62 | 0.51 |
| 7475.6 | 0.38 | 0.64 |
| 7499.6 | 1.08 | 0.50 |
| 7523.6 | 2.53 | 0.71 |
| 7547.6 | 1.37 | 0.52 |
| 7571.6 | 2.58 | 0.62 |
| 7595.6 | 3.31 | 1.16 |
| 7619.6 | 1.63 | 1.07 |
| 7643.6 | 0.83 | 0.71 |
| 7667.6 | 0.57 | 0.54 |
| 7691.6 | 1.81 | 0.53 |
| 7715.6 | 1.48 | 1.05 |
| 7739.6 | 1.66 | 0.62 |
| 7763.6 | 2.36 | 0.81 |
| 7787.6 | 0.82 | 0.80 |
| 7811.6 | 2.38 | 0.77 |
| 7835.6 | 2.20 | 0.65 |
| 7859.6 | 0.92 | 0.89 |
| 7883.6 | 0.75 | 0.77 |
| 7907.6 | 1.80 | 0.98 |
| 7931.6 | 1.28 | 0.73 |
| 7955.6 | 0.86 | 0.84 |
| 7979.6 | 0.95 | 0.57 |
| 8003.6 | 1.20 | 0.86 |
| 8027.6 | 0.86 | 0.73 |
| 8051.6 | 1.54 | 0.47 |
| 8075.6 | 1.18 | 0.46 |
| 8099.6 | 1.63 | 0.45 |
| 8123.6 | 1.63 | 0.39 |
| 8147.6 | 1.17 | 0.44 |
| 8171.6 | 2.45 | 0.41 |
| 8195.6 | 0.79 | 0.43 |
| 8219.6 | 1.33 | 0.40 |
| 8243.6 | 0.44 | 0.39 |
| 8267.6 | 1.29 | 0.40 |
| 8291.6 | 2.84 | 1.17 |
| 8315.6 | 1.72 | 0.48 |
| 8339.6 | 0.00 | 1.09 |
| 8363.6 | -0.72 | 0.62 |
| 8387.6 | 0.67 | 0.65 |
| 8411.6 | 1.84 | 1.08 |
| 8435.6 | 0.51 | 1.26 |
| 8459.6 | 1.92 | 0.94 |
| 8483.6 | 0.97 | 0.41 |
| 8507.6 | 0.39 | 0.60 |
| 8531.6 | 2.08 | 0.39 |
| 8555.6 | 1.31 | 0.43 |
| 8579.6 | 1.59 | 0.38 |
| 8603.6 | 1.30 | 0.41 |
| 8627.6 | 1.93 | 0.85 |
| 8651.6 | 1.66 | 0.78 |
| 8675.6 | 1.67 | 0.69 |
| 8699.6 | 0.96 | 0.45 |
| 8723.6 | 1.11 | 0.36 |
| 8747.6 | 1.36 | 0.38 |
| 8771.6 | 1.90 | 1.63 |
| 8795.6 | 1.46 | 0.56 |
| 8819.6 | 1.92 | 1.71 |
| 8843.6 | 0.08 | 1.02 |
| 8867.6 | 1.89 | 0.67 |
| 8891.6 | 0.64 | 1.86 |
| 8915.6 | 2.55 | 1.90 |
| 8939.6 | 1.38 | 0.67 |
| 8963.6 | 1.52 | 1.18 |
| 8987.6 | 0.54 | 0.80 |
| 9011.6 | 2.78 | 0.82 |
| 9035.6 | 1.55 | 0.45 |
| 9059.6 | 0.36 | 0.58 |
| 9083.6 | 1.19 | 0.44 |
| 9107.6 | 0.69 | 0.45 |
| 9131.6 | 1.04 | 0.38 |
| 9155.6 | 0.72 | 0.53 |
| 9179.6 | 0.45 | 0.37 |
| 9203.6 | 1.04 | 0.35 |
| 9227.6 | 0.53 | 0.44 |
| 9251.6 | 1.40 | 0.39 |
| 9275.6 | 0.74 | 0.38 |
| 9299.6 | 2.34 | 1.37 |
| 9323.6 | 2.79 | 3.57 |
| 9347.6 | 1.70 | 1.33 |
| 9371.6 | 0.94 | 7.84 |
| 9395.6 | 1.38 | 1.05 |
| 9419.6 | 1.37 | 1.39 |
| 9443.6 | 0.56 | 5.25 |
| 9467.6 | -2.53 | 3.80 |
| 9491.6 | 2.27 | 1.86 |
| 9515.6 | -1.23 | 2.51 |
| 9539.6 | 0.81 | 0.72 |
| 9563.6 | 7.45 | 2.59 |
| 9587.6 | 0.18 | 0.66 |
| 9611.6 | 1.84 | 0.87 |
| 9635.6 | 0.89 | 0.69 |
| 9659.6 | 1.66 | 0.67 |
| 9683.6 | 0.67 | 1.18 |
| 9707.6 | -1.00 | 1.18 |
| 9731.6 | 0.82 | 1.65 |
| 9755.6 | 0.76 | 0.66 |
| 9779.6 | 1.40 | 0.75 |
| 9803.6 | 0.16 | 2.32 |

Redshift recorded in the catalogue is 0.96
